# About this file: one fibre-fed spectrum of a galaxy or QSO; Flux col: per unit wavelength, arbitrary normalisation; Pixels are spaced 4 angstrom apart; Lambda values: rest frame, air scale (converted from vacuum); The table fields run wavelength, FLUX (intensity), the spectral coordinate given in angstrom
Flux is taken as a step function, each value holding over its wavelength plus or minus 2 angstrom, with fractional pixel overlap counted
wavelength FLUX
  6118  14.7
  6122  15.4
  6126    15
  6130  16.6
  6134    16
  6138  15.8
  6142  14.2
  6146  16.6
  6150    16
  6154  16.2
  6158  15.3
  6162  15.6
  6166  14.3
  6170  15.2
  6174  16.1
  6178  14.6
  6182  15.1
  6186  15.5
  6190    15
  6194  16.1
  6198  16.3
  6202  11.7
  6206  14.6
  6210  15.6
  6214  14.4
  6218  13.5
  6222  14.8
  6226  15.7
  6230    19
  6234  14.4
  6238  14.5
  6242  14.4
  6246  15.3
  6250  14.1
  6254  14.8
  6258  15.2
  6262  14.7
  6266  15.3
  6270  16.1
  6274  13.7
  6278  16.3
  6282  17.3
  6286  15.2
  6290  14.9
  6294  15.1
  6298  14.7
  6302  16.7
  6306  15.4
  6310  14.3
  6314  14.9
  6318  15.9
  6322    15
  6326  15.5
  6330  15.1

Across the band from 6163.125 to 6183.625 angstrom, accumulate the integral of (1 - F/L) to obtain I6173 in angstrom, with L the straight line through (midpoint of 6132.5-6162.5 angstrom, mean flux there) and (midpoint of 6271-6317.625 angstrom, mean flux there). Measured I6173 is 0.74 angstrom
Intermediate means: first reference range 15.7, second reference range 15.4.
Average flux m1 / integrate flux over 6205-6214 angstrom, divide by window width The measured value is 15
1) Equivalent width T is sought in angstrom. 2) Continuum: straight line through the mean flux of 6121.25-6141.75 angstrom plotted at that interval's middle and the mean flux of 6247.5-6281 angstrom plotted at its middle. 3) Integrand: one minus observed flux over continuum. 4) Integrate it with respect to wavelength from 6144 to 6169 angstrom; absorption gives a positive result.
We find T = -0.16 angstrom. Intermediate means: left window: 15.6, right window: 15.1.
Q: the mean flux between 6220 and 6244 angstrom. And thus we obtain 15.5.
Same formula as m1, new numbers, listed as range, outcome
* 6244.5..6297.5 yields 15.2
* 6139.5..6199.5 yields 15.5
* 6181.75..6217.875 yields 14.8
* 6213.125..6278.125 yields 15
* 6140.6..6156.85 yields 15.8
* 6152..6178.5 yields 15.4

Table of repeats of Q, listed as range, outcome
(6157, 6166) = 15.2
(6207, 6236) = 15.3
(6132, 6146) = 15.5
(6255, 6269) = 15.1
